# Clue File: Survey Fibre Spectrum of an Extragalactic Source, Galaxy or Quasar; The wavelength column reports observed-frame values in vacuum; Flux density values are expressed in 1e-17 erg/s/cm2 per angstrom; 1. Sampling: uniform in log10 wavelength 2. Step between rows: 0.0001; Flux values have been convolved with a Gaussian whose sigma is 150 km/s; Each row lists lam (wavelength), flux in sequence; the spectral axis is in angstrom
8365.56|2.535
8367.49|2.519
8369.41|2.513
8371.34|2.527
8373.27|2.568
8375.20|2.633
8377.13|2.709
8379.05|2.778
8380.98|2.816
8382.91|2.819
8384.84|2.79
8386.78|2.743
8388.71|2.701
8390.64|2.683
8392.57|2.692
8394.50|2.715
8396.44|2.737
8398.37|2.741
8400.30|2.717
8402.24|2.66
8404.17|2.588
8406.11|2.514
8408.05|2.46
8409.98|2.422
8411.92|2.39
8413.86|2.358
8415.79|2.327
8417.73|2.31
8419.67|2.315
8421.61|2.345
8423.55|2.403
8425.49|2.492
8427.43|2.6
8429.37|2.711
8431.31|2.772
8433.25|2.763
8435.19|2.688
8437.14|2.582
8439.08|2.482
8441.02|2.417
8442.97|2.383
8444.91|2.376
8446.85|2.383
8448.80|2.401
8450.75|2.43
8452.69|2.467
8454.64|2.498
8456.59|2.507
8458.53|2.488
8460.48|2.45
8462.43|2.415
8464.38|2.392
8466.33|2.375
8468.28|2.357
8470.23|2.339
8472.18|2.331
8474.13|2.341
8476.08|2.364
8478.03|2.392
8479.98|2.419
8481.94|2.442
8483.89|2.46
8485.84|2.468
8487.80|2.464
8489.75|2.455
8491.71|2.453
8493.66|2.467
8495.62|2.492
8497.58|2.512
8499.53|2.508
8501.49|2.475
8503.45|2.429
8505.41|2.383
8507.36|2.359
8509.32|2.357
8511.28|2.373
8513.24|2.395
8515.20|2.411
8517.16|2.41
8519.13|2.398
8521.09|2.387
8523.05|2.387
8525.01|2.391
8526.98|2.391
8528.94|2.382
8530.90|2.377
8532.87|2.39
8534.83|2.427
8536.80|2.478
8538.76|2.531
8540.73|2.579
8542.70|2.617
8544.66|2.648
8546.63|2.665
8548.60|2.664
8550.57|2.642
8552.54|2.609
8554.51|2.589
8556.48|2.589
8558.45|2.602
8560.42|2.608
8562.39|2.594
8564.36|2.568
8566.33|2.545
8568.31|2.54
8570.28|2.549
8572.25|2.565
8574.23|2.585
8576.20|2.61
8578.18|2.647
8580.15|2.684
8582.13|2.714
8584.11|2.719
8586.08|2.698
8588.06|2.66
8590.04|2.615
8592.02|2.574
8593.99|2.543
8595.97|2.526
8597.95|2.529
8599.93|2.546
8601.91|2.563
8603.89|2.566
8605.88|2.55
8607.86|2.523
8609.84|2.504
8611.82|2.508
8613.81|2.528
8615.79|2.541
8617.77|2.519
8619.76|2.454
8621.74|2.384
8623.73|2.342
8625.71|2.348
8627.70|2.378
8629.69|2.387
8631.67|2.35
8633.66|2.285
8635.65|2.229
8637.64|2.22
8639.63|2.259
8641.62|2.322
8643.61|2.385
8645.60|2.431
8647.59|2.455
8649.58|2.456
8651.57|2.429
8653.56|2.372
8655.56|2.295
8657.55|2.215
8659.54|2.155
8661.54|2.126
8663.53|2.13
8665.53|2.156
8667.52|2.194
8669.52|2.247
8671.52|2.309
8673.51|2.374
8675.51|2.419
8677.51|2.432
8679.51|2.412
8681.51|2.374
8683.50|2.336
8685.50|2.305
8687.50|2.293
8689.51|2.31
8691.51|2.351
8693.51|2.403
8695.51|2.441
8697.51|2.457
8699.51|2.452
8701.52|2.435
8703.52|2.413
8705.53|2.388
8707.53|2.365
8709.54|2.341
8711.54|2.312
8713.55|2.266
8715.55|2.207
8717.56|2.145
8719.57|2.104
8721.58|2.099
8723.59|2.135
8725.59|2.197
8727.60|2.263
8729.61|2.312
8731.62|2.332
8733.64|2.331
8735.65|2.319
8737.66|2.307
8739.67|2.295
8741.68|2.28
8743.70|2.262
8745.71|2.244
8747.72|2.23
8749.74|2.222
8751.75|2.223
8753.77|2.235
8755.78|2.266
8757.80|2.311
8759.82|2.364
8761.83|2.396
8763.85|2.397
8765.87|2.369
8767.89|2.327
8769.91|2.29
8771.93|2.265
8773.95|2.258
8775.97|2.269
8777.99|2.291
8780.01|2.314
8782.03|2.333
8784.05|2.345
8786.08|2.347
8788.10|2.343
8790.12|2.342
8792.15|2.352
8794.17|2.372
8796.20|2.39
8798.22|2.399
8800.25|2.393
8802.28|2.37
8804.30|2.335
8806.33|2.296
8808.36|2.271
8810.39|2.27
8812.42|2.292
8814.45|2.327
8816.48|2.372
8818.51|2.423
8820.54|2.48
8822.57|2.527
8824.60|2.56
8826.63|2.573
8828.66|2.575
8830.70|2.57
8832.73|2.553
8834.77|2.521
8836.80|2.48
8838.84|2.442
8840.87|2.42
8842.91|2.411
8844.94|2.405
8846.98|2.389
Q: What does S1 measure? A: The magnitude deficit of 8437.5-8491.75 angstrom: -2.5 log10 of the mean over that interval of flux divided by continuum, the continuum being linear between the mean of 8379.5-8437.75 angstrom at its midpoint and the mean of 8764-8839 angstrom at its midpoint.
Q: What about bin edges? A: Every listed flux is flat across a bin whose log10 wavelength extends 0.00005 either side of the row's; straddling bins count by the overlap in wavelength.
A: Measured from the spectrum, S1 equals 0.06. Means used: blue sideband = 2.6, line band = 2.42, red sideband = 2.38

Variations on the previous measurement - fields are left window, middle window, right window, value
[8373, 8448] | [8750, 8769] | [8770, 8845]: 0.044 mag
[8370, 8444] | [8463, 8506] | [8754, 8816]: 0.048 mag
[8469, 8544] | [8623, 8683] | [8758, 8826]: 0.034 mag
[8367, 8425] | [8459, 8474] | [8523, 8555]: 0.075 mag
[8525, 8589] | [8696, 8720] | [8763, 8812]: 0.038 mag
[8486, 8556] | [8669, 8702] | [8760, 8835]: 0.019 mag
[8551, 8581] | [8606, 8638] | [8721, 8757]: 0.031 mag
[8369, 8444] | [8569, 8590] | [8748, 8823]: -0.072 mag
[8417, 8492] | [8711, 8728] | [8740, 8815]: 0.073 mag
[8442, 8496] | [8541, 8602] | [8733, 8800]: -0.097 mag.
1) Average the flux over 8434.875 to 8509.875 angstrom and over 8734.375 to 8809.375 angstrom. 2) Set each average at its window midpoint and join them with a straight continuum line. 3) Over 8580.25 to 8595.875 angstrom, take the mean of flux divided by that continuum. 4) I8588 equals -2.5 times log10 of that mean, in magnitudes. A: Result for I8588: -0.11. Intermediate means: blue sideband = 2.43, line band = 2.64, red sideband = 2.31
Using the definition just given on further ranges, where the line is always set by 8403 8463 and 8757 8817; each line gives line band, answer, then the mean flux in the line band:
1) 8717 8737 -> 0.062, 2.23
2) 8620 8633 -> 0.013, 2.37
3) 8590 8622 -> -0.054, 2.53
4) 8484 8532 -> 0.011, 2.42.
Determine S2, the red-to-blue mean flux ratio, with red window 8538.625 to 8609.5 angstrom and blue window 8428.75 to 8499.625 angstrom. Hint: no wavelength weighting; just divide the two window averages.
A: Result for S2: 1.05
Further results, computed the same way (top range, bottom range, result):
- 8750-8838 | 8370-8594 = 0.94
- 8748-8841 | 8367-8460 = 0.93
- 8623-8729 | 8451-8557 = 0.94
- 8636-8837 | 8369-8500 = 0.93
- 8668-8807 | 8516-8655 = 0.93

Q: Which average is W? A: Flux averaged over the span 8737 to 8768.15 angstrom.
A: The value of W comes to 2.29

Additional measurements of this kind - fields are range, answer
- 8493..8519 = 2.43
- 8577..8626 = 2.55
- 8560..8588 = 2.62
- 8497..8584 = 2.52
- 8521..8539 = 2.41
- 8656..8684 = 2.28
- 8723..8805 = 2.31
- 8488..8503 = 2.48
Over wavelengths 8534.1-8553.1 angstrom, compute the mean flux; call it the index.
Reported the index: 2.59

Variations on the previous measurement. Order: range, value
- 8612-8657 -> 2.38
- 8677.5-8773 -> 2.31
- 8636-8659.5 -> 2.34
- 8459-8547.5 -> 2.43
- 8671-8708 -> 2.38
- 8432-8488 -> 2.45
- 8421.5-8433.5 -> 2.59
